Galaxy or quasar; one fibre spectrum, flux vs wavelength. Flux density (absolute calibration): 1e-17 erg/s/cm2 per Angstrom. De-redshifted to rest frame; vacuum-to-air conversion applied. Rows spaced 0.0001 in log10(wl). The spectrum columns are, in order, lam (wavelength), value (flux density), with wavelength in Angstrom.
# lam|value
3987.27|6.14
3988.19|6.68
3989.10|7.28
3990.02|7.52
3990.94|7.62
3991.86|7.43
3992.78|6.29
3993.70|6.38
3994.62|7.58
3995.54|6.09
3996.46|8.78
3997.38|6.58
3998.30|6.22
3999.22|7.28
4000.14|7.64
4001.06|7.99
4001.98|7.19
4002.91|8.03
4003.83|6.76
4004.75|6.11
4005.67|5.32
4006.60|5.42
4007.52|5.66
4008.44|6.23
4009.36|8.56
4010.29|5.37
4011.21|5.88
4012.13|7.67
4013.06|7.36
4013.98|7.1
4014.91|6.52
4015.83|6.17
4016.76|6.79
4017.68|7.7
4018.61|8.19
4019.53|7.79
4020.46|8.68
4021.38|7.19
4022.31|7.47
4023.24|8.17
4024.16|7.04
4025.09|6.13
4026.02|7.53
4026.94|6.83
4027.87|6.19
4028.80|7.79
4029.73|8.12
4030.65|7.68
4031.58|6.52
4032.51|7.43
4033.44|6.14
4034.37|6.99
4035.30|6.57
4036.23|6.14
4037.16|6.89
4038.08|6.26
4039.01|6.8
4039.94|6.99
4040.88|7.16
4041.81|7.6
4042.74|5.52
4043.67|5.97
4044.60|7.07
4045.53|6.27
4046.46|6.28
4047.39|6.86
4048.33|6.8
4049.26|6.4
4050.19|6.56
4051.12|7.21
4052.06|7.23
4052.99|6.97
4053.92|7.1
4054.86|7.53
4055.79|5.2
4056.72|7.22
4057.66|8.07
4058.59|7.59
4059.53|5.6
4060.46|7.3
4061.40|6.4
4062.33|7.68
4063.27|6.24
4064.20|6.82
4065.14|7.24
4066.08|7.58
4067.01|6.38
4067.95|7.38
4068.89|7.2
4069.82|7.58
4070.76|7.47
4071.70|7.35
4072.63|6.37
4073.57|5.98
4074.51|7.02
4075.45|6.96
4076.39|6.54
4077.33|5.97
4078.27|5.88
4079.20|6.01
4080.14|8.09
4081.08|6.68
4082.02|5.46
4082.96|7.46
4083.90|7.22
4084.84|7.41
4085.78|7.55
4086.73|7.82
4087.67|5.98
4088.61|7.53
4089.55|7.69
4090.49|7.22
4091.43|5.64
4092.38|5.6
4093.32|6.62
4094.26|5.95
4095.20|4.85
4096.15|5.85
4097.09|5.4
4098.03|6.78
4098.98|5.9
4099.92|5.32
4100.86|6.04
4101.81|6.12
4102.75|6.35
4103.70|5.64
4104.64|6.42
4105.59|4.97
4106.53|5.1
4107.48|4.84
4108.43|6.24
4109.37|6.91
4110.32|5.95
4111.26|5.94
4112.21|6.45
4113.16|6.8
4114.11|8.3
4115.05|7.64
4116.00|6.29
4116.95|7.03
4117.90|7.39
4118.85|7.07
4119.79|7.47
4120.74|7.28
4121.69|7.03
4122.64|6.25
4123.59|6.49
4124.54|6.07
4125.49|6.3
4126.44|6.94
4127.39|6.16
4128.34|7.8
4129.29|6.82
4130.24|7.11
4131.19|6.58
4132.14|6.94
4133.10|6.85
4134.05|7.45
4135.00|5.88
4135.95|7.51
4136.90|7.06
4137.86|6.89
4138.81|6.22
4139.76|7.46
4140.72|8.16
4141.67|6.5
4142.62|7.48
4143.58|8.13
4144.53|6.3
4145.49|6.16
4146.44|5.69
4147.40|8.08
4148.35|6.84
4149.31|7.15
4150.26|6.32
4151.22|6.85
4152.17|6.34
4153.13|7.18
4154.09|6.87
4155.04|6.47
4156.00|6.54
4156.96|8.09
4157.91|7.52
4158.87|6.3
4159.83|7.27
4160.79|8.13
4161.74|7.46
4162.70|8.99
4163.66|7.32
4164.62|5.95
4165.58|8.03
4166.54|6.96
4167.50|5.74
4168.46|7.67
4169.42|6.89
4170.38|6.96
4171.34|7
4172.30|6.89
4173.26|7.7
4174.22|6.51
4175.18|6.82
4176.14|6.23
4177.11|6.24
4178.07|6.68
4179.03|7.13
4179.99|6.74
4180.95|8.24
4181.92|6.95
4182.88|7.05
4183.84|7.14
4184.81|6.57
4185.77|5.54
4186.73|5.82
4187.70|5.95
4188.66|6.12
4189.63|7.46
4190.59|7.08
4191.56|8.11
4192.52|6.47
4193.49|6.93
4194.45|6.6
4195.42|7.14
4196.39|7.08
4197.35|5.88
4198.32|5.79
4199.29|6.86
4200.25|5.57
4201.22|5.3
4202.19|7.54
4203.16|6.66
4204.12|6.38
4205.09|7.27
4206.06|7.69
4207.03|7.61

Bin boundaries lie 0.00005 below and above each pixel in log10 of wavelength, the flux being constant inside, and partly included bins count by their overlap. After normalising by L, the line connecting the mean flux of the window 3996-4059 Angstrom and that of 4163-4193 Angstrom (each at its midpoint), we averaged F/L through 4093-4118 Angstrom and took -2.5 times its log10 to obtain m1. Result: 0.12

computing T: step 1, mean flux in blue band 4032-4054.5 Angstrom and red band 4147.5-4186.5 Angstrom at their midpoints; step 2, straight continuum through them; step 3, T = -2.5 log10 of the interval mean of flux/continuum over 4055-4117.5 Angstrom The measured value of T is 0.04 mag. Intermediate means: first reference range 6.72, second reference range 6.99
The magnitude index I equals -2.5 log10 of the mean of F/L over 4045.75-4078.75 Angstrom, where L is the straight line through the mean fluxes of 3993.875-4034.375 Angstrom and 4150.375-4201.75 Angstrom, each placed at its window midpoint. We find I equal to 0.02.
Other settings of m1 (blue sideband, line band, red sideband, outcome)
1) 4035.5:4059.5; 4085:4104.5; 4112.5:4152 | 0.09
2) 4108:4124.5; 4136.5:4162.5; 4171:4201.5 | -0.04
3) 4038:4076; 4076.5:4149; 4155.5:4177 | 0.06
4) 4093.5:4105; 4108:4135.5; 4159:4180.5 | -0.09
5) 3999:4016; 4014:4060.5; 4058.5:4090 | -0.02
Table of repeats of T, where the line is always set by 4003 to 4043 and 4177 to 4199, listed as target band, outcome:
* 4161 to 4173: -0.07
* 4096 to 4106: 0.16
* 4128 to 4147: -0.02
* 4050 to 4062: -0.01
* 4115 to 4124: -0.02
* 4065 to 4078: -0.01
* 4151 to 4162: -0.05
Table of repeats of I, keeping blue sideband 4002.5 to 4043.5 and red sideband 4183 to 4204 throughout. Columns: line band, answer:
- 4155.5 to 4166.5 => -0.12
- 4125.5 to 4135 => -0.03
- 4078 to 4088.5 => -0.02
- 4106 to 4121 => 0.01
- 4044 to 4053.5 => 0.02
